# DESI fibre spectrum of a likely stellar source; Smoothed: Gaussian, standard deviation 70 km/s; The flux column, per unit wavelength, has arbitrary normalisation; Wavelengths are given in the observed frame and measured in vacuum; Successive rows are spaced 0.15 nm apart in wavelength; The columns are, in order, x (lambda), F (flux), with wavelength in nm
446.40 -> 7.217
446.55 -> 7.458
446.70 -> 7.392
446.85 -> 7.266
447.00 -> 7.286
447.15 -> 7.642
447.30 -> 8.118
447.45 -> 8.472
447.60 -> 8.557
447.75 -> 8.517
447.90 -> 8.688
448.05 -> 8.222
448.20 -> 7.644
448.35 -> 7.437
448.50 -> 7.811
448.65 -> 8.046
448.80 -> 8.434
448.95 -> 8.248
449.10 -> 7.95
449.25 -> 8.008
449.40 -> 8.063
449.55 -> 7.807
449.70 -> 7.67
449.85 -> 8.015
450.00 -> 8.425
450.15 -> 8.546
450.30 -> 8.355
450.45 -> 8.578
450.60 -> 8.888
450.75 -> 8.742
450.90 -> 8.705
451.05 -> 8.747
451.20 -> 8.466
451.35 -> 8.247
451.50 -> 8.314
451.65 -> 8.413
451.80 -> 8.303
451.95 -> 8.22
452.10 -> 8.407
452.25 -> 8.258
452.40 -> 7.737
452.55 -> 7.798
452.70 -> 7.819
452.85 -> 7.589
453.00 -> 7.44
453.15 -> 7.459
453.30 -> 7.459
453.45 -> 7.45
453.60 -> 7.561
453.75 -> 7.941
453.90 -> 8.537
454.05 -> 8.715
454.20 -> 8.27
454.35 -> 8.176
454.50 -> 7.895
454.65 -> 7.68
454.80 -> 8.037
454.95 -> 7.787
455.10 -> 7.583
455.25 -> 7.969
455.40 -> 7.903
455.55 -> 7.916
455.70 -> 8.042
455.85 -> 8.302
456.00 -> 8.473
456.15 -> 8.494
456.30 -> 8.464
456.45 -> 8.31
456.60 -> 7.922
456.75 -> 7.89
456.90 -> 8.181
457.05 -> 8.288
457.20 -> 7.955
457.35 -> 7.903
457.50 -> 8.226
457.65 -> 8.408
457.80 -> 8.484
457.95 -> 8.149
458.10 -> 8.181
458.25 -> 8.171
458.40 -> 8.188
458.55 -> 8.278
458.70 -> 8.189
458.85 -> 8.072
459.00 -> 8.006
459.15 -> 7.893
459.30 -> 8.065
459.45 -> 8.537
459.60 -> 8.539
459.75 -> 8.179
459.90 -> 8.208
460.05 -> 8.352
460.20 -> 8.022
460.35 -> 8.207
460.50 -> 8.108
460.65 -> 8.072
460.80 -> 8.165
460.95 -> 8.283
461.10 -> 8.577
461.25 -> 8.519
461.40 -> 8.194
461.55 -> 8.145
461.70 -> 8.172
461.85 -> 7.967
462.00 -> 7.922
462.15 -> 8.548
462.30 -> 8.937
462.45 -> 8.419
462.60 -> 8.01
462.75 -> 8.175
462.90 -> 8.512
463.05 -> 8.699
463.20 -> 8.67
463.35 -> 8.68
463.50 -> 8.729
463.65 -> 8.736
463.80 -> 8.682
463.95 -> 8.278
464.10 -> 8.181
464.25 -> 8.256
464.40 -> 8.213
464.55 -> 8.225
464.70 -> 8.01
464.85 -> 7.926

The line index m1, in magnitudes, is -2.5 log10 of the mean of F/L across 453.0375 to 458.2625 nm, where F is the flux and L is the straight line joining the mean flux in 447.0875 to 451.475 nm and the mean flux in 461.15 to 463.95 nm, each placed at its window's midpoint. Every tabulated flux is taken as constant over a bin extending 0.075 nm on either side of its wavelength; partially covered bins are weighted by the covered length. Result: 0.04 mag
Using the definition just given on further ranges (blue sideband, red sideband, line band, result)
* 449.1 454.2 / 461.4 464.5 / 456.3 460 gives 0.01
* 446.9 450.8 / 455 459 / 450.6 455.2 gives 0.01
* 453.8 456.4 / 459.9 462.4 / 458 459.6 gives 0.00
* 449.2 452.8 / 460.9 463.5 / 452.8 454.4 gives 0.06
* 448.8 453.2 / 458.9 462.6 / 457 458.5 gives 0.00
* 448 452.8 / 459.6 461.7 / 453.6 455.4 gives 0.02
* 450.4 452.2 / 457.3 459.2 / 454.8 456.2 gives 0.03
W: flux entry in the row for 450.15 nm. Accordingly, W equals 8.546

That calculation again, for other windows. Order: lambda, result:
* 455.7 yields 8.042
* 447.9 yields 8.688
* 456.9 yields 8.181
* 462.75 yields 8.175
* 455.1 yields 7.583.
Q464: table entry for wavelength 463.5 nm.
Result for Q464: 8.729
